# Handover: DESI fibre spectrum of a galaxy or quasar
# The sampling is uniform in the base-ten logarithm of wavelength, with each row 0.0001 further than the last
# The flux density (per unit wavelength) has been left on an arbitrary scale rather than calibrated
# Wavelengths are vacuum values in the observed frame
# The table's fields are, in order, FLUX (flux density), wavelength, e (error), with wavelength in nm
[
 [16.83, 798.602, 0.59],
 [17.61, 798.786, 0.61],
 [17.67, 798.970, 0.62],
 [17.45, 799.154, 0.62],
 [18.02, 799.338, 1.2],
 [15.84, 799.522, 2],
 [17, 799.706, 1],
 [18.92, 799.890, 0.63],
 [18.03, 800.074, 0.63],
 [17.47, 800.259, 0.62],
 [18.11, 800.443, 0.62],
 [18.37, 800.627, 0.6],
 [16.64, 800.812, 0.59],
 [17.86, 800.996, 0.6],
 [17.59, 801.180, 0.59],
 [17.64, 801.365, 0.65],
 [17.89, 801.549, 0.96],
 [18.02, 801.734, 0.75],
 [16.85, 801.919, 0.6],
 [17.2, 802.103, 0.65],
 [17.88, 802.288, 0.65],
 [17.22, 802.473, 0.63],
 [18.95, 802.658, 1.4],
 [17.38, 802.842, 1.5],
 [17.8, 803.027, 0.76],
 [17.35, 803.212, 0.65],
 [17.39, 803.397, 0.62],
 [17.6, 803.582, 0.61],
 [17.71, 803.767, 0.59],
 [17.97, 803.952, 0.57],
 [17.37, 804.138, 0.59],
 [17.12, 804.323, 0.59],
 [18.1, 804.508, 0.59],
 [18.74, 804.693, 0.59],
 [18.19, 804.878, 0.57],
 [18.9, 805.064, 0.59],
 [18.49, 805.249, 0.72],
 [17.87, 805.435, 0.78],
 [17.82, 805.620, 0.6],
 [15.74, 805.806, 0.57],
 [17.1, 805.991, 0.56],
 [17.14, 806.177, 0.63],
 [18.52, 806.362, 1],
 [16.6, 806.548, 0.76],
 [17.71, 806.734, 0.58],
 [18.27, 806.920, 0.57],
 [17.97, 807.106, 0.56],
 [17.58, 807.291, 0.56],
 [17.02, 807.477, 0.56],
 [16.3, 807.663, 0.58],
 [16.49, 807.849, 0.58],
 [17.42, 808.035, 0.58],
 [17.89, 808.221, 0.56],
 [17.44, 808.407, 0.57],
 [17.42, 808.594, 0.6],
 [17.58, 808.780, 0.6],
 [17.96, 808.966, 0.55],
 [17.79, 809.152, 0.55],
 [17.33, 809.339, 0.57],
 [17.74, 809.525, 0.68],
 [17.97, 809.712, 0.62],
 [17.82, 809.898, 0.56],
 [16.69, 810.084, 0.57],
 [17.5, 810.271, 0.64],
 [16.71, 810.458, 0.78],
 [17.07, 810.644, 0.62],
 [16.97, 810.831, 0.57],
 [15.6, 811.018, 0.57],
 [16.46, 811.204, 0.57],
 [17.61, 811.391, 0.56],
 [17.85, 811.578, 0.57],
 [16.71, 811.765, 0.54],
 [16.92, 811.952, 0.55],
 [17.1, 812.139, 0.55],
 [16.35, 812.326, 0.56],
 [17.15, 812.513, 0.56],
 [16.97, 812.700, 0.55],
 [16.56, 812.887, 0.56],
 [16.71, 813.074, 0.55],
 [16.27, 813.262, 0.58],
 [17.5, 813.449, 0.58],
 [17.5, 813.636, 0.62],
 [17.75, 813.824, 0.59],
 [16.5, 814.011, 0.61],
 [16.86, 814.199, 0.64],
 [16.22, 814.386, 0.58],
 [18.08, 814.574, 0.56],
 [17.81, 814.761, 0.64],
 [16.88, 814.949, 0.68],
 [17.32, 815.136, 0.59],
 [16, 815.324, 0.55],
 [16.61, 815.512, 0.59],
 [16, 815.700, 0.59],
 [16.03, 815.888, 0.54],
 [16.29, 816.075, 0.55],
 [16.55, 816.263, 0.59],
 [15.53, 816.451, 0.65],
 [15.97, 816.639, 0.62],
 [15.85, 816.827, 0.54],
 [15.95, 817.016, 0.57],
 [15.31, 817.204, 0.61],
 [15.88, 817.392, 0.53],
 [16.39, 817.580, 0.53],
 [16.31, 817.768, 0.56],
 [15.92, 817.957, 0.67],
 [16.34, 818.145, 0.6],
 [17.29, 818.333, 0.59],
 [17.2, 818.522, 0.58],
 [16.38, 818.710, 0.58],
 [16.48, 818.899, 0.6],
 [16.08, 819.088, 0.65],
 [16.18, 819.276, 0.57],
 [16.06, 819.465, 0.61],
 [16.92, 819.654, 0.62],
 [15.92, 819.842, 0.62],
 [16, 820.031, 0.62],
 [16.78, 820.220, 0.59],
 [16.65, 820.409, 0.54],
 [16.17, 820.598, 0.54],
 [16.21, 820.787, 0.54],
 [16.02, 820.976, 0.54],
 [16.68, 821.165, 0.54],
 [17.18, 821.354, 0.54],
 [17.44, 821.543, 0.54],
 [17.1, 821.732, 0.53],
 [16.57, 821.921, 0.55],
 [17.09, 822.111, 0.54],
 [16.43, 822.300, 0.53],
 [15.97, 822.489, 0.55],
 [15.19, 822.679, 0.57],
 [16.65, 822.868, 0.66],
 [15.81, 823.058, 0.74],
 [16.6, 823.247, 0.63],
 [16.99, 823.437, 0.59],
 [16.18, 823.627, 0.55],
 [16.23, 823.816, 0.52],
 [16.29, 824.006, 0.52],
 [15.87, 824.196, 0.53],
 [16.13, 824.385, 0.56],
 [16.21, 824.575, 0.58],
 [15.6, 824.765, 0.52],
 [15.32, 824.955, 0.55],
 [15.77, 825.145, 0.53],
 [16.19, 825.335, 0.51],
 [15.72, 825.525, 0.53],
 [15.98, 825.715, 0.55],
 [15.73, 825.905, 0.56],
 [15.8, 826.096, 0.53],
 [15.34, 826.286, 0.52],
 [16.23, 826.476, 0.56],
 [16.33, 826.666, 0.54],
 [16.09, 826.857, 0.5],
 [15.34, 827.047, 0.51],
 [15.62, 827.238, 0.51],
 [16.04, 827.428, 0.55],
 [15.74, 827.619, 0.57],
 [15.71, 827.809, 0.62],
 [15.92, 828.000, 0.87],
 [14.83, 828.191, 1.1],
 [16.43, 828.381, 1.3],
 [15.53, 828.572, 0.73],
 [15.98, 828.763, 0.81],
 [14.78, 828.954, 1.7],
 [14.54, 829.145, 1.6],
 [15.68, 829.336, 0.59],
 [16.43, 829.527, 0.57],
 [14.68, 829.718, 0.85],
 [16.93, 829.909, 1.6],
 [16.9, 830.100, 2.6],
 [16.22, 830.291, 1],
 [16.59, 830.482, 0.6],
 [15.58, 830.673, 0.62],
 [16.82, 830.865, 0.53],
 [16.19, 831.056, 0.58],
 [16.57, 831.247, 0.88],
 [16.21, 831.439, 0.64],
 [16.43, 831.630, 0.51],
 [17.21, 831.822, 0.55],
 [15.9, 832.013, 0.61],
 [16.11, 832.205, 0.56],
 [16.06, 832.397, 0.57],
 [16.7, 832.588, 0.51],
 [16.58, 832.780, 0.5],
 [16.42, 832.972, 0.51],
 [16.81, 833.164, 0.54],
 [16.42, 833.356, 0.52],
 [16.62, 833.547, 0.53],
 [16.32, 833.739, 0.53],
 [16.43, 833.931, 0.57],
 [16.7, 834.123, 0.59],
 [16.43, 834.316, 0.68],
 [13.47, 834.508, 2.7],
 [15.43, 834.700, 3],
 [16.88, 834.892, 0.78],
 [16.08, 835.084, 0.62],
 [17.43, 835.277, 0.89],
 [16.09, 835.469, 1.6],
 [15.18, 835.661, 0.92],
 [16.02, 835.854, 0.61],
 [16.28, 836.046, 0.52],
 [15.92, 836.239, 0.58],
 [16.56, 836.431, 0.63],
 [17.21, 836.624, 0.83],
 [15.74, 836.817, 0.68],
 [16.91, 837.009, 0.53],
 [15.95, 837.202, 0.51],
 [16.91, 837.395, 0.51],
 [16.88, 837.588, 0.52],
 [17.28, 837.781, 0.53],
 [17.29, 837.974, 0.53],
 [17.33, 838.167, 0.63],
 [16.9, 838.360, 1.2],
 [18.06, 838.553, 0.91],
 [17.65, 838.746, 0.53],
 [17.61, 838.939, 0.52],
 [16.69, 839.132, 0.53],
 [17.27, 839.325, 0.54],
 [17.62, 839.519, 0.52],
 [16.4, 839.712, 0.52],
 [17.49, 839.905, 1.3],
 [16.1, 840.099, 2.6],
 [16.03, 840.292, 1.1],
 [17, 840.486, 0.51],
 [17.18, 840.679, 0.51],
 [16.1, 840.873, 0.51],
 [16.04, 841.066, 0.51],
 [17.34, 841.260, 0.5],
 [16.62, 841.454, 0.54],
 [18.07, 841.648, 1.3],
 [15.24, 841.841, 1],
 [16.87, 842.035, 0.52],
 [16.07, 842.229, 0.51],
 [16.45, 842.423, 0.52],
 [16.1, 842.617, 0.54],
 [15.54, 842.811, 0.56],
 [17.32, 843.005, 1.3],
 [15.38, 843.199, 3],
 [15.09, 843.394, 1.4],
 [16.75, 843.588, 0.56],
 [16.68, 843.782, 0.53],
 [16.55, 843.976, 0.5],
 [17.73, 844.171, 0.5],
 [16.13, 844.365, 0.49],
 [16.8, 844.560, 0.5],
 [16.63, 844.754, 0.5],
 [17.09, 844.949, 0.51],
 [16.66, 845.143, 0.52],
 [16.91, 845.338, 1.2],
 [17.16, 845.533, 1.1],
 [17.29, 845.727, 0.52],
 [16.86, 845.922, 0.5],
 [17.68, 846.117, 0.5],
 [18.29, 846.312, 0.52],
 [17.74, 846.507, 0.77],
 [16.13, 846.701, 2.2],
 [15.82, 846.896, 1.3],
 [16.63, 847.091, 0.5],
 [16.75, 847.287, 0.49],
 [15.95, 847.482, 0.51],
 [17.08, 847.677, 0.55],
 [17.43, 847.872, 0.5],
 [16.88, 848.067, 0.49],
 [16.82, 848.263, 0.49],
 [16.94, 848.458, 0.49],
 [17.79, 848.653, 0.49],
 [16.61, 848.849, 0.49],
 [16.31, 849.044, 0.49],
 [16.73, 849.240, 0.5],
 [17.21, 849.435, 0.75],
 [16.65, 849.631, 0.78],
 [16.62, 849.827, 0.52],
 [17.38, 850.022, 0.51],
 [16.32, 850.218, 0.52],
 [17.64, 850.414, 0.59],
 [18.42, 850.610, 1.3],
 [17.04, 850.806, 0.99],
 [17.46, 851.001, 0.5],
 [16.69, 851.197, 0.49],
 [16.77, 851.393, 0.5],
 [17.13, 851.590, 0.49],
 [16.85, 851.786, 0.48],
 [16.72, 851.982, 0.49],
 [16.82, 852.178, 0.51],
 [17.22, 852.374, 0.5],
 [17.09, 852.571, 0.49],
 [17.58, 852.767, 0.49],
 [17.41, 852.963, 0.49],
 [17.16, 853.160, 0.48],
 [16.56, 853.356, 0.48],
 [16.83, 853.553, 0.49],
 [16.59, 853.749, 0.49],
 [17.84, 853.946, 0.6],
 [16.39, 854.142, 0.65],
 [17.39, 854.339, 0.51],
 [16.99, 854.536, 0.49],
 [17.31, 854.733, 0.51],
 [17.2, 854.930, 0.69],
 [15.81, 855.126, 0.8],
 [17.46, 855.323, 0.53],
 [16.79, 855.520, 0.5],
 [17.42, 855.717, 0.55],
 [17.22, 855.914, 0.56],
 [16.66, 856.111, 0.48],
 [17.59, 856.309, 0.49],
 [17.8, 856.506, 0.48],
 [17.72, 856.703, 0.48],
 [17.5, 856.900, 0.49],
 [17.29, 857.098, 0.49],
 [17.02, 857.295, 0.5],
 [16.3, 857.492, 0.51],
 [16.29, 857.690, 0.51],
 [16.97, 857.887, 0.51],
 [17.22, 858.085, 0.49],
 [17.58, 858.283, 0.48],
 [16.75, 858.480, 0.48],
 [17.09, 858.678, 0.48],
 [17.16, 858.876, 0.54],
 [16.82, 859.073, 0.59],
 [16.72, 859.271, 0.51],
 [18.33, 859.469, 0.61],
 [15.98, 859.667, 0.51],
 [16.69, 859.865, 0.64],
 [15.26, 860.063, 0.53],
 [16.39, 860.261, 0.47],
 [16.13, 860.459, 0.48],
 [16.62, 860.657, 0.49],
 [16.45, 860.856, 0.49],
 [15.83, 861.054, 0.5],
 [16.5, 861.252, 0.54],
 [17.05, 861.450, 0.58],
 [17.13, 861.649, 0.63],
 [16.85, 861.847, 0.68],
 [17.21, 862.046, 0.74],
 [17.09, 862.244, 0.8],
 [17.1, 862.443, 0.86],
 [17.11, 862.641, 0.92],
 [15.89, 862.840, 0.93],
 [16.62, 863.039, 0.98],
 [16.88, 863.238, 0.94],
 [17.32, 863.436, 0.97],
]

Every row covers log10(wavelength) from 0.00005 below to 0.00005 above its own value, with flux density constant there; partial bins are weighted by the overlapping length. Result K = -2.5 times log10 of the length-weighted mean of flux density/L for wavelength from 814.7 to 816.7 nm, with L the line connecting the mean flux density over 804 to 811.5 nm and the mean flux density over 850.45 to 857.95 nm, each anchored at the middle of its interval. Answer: 0.06 mag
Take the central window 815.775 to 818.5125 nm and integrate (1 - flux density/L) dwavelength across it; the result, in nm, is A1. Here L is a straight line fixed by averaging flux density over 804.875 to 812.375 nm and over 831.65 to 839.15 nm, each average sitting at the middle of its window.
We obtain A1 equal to 0.150 nm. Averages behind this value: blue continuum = 17.4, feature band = 16.1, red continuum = 16.5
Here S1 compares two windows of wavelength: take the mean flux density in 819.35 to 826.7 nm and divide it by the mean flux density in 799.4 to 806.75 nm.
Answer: 0.9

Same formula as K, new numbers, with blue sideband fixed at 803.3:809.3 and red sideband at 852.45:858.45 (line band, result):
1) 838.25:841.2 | 0.02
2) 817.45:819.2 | 0.06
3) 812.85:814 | 0.03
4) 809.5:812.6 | 0.03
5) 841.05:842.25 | 0.04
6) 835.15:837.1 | 0.06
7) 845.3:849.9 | 0.02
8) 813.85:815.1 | 0.02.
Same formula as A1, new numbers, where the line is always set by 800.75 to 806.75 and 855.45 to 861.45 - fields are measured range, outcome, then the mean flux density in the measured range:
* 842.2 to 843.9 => 0.093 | 16.2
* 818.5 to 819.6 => 0.068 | 16.4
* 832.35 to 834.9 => 0.150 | 16.2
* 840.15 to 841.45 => 0.040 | 16.6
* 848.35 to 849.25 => 0.006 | 16.9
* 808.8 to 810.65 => 0.009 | 17.5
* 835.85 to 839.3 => 0.059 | 16.9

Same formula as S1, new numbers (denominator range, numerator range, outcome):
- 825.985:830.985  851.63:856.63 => 1.08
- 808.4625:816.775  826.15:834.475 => 0.95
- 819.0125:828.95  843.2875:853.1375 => 1.05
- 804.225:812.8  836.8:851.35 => 0.97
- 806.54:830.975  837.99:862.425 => 1.02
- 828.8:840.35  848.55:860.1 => 1.04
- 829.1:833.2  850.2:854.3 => 1.05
